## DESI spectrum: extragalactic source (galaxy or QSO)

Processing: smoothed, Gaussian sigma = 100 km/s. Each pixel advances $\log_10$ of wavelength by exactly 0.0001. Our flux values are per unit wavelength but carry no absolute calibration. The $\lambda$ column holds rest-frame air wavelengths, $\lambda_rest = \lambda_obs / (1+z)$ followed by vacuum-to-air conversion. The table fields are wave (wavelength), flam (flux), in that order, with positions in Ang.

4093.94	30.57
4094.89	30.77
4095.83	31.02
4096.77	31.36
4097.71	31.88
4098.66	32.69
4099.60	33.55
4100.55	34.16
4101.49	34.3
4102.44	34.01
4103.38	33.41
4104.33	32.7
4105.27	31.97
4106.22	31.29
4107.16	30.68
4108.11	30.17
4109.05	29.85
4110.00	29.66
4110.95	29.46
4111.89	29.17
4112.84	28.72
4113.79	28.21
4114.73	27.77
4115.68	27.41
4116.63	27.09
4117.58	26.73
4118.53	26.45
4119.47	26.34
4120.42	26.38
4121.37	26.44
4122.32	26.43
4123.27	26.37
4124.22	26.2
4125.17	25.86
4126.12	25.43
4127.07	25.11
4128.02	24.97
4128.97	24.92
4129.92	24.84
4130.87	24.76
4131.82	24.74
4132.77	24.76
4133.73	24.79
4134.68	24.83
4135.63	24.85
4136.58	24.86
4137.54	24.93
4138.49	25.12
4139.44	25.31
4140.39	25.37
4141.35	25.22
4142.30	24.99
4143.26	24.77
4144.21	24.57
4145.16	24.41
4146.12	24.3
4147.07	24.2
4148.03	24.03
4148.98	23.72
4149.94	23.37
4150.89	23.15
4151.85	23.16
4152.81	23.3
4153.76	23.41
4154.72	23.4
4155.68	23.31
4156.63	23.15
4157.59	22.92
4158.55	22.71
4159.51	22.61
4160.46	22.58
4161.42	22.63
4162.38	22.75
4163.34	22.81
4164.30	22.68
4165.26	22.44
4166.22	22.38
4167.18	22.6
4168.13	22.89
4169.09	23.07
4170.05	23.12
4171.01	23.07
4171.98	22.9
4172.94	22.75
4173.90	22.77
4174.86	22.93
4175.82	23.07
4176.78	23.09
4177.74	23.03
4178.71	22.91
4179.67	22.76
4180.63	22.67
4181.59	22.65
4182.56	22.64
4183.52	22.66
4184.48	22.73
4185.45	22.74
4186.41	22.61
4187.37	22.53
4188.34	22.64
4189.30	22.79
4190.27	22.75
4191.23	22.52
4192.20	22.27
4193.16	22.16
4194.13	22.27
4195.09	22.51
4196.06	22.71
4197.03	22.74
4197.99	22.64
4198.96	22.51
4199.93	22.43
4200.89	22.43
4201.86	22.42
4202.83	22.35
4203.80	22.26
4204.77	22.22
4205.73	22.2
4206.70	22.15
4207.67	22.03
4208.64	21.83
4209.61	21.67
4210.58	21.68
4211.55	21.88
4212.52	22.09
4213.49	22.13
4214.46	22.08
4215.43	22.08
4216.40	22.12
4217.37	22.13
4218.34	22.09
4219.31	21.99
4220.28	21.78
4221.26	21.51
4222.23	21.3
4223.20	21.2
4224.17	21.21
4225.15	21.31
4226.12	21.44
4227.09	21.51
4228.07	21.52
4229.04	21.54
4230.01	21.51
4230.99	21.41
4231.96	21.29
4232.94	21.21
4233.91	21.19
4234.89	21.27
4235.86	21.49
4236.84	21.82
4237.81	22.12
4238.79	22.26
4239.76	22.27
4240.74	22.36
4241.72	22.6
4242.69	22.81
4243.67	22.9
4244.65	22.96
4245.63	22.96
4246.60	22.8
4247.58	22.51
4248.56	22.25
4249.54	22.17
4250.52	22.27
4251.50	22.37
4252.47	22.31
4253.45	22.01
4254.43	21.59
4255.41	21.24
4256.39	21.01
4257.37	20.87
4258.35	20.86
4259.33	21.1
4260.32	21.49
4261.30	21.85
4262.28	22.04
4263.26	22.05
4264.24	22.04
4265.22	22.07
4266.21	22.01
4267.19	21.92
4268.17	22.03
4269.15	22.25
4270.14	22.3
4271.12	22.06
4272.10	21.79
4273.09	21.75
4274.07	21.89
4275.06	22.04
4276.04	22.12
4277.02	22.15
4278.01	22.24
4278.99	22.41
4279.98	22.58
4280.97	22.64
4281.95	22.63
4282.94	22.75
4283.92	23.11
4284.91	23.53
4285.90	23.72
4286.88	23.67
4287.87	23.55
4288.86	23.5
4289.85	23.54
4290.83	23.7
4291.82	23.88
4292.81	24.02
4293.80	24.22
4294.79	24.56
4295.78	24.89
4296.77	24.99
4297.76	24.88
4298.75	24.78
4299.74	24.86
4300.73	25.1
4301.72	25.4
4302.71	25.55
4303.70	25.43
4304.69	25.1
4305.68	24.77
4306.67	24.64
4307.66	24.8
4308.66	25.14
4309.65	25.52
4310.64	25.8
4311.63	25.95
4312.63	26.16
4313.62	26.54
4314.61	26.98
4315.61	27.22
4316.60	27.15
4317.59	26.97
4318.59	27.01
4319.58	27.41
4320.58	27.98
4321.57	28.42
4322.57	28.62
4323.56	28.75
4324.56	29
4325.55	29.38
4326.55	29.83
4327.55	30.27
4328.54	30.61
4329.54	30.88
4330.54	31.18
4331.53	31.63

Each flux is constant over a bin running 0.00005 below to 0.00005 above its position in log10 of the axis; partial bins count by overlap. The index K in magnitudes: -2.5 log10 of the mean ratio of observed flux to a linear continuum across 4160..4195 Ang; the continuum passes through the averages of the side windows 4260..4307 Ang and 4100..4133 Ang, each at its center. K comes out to 0.16 mag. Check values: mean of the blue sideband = 28.2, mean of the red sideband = 23.3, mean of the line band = 22.7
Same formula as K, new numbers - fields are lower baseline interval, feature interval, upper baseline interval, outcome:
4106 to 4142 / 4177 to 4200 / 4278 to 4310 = 0.14 mag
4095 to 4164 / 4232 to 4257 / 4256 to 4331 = 0.14 mag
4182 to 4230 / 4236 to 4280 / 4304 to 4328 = 0.11 mag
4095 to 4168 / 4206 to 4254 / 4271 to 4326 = 0.16 mag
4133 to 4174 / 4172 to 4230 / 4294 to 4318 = 0.09 mag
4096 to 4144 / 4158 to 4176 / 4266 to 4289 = 0.15 mag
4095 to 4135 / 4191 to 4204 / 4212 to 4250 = 0.07 mag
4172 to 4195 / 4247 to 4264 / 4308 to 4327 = 0.16 mag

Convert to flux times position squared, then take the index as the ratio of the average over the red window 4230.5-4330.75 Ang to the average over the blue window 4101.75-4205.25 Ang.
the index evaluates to 1.04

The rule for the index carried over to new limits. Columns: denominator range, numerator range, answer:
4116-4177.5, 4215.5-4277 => 0.95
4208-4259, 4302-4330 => 1.29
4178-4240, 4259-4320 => 1.12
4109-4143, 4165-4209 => 0.89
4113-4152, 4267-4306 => 1.00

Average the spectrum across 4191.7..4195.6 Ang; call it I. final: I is 22.3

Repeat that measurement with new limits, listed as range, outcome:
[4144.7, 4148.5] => 24.2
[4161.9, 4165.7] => 22.6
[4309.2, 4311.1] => 25.7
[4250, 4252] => 22.4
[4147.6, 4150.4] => 23.7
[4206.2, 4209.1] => 22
